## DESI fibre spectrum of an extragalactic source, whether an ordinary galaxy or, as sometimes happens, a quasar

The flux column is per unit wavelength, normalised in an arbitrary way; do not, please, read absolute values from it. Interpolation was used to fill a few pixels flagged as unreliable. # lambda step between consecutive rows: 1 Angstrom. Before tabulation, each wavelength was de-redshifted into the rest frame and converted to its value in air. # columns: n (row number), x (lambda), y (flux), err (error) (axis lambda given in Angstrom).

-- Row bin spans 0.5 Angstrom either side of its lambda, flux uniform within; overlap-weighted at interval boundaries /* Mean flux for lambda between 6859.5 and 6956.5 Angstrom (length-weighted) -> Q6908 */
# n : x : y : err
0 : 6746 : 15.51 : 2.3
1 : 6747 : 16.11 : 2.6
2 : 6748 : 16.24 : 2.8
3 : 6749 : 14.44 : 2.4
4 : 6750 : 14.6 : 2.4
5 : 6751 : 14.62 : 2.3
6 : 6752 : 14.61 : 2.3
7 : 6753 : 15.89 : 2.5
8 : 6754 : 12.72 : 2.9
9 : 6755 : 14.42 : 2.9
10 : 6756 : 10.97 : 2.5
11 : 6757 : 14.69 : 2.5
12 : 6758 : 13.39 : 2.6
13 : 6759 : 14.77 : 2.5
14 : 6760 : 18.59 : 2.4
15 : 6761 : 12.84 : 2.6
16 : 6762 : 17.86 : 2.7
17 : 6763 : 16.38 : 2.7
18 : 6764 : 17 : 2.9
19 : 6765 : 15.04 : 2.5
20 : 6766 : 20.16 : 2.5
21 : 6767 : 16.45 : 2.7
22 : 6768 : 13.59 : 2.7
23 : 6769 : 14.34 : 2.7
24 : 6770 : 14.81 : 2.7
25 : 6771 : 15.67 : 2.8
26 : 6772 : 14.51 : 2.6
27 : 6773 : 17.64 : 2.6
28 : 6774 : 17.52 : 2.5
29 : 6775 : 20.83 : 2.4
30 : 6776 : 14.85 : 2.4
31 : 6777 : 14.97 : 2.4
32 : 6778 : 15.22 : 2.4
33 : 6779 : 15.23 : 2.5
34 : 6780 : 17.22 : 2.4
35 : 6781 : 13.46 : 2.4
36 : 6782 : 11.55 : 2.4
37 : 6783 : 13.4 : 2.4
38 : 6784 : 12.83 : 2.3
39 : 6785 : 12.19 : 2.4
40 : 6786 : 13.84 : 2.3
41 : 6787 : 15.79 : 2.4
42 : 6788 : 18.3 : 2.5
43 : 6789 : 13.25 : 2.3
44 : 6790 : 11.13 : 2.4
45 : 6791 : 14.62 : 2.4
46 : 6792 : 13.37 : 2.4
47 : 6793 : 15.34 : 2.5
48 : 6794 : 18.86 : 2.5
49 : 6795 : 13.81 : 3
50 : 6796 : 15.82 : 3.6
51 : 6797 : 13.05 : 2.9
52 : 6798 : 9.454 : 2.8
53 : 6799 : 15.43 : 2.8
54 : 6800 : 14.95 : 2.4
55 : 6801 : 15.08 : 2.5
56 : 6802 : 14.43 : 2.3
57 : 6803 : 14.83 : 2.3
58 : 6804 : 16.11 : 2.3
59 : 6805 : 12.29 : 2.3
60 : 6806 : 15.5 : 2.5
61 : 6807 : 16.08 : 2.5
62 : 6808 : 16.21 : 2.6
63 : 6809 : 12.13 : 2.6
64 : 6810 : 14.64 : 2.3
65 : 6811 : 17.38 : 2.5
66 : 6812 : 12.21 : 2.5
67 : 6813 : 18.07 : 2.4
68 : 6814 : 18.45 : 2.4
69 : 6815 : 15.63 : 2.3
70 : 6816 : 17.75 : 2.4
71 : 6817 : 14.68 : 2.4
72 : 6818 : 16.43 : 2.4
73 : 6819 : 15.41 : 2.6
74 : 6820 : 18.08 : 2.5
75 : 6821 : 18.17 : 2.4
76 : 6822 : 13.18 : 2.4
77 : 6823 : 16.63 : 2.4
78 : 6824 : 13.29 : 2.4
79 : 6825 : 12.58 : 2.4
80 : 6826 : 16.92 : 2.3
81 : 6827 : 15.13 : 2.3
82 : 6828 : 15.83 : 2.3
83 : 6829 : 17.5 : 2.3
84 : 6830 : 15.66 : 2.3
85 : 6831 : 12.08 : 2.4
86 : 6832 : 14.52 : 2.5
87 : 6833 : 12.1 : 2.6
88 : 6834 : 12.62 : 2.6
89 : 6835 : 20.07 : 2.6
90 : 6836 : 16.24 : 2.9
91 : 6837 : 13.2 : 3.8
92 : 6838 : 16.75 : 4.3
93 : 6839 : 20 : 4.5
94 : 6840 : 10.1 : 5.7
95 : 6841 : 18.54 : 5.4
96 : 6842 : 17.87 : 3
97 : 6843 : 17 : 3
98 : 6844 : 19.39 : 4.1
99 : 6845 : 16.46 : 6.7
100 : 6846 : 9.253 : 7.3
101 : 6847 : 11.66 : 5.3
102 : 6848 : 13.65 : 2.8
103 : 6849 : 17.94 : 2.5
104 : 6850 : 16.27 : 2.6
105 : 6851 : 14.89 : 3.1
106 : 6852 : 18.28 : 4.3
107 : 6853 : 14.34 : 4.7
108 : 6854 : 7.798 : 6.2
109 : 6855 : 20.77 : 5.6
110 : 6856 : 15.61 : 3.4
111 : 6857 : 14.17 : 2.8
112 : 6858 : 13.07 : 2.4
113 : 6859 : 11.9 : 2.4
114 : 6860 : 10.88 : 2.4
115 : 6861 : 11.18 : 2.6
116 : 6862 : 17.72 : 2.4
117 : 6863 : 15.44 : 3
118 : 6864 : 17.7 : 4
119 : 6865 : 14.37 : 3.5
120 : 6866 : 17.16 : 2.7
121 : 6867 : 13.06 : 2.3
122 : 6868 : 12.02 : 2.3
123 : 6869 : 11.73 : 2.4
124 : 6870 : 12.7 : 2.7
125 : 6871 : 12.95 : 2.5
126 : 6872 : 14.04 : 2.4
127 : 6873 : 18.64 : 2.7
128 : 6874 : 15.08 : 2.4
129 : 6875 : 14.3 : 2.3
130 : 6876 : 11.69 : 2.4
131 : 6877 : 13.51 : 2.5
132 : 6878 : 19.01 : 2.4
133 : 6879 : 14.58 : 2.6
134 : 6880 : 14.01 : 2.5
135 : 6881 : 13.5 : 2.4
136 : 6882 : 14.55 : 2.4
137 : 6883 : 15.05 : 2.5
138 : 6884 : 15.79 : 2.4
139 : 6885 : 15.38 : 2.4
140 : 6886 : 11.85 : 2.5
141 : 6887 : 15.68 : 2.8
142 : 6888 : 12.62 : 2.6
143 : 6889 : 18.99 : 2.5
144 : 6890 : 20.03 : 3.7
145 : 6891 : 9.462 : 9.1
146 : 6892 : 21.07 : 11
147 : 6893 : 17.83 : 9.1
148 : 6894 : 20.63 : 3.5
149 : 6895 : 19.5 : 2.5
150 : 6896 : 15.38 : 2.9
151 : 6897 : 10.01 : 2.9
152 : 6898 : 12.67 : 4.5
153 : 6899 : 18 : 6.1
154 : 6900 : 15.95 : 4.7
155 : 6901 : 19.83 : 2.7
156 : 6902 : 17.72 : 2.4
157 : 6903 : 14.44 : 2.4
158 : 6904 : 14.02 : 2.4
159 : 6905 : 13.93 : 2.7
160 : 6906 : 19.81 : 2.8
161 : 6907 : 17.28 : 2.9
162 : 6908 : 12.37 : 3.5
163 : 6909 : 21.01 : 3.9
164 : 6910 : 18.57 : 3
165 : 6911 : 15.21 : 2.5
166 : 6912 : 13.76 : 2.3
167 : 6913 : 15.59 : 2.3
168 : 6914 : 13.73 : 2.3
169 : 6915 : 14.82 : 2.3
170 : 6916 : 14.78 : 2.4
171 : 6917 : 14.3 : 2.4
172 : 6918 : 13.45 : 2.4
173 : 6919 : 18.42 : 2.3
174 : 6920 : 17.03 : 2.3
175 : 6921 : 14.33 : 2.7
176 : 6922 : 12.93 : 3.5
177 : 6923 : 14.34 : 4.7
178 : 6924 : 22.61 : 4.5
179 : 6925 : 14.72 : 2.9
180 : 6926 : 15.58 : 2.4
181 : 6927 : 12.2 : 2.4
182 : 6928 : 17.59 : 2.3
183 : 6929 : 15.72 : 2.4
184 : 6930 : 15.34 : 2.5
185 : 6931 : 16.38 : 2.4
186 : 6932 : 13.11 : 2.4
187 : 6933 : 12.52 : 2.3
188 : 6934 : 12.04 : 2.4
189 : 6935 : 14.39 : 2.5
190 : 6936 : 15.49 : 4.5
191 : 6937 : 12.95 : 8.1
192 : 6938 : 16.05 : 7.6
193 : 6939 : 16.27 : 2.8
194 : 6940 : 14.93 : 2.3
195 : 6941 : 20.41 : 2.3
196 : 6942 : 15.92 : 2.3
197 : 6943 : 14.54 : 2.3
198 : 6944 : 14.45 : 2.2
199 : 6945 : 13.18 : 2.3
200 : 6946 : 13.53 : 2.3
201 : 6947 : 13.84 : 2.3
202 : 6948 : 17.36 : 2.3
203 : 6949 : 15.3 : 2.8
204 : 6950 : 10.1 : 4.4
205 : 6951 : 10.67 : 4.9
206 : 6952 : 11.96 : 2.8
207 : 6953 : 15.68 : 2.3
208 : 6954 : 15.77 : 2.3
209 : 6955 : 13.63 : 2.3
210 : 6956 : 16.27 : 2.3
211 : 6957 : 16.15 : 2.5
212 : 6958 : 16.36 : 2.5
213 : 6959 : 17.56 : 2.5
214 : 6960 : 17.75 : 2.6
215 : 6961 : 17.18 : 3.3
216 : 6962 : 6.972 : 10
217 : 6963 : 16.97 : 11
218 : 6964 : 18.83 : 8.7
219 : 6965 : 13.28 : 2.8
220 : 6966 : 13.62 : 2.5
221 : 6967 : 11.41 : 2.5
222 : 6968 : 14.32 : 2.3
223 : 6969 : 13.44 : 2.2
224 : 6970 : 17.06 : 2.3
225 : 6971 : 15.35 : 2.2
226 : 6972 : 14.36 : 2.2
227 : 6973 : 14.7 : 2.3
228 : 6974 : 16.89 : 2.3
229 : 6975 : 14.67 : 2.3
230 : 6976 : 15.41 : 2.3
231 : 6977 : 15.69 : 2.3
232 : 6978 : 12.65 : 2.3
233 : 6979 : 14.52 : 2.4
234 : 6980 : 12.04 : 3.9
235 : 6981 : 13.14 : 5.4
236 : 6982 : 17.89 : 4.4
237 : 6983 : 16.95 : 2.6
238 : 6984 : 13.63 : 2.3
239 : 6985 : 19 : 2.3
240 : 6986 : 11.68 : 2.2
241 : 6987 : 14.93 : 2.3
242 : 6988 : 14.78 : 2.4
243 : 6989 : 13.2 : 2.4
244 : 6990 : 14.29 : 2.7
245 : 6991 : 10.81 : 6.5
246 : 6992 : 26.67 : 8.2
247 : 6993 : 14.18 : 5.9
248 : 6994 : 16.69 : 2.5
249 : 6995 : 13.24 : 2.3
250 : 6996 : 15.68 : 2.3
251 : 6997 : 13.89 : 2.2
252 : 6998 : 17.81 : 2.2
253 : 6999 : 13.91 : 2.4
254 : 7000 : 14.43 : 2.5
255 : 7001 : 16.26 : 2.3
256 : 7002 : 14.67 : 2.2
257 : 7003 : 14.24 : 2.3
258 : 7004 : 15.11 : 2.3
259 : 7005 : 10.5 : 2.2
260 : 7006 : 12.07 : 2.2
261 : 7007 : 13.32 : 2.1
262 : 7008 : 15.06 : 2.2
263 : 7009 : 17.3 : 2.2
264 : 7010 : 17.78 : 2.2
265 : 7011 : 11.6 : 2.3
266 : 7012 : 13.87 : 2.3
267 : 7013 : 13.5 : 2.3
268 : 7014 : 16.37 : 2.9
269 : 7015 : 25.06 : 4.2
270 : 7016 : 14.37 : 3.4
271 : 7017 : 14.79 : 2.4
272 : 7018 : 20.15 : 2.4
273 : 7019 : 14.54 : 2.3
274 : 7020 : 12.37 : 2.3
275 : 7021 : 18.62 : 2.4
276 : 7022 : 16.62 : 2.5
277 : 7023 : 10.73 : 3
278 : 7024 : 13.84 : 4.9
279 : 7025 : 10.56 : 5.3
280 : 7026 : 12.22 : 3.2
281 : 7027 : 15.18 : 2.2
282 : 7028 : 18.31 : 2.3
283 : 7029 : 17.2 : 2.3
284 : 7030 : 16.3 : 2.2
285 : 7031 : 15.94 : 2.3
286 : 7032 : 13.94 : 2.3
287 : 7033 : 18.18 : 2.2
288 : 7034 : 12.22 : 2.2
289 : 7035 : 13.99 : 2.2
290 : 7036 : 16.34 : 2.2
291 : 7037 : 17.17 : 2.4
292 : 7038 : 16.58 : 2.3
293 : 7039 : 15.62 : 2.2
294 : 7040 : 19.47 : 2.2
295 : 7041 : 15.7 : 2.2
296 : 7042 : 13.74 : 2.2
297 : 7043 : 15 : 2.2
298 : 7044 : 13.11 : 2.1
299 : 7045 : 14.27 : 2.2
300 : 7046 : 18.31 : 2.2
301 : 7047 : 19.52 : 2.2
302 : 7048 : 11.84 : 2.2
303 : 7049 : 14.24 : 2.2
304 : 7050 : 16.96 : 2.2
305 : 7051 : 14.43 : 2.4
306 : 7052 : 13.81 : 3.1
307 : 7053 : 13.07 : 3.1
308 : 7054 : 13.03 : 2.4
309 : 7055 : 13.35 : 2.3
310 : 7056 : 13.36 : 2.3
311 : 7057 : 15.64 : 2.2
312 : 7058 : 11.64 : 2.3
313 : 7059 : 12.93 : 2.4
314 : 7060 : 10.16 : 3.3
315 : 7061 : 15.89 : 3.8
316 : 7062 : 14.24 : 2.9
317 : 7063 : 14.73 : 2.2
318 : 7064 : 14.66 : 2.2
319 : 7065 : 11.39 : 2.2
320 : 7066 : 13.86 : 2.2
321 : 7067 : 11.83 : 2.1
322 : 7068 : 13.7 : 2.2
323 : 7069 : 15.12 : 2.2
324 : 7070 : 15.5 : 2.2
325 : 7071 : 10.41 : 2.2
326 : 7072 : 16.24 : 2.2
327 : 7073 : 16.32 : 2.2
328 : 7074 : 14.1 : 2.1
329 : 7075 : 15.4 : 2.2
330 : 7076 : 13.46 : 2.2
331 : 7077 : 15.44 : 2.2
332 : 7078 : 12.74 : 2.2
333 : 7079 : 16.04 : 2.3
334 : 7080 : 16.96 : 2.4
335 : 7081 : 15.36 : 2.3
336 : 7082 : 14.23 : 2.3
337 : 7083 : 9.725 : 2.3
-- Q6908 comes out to 15.1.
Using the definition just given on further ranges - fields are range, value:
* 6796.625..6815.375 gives 14.8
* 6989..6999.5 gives 15.6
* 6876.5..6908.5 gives 15.8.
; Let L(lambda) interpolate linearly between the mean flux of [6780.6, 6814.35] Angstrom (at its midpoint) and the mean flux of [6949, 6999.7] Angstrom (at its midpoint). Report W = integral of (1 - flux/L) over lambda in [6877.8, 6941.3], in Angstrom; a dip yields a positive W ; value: -3.78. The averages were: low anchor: 14.5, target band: 15.6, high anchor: 14.9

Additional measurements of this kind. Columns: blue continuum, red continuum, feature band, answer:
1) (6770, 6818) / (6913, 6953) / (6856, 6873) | 1.1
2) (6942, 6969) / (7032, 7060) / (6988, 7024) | -1.3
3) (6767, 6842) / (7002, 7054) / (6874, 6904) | -0.8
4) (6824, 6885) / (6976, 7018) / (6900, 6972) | -0.9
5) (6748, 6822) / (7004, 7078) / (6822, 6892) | 0.7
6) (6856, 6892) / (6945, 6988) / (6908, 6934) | -1.4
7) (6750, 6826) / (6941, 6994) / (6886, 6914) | -2.3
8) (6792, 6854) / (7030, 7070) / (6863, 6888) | 1.0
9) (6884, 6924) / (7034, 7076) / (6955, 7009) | 0.9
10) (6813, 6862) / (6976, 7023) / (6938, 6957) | 0.6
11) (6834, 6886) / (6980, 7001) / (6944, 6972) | 1.1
